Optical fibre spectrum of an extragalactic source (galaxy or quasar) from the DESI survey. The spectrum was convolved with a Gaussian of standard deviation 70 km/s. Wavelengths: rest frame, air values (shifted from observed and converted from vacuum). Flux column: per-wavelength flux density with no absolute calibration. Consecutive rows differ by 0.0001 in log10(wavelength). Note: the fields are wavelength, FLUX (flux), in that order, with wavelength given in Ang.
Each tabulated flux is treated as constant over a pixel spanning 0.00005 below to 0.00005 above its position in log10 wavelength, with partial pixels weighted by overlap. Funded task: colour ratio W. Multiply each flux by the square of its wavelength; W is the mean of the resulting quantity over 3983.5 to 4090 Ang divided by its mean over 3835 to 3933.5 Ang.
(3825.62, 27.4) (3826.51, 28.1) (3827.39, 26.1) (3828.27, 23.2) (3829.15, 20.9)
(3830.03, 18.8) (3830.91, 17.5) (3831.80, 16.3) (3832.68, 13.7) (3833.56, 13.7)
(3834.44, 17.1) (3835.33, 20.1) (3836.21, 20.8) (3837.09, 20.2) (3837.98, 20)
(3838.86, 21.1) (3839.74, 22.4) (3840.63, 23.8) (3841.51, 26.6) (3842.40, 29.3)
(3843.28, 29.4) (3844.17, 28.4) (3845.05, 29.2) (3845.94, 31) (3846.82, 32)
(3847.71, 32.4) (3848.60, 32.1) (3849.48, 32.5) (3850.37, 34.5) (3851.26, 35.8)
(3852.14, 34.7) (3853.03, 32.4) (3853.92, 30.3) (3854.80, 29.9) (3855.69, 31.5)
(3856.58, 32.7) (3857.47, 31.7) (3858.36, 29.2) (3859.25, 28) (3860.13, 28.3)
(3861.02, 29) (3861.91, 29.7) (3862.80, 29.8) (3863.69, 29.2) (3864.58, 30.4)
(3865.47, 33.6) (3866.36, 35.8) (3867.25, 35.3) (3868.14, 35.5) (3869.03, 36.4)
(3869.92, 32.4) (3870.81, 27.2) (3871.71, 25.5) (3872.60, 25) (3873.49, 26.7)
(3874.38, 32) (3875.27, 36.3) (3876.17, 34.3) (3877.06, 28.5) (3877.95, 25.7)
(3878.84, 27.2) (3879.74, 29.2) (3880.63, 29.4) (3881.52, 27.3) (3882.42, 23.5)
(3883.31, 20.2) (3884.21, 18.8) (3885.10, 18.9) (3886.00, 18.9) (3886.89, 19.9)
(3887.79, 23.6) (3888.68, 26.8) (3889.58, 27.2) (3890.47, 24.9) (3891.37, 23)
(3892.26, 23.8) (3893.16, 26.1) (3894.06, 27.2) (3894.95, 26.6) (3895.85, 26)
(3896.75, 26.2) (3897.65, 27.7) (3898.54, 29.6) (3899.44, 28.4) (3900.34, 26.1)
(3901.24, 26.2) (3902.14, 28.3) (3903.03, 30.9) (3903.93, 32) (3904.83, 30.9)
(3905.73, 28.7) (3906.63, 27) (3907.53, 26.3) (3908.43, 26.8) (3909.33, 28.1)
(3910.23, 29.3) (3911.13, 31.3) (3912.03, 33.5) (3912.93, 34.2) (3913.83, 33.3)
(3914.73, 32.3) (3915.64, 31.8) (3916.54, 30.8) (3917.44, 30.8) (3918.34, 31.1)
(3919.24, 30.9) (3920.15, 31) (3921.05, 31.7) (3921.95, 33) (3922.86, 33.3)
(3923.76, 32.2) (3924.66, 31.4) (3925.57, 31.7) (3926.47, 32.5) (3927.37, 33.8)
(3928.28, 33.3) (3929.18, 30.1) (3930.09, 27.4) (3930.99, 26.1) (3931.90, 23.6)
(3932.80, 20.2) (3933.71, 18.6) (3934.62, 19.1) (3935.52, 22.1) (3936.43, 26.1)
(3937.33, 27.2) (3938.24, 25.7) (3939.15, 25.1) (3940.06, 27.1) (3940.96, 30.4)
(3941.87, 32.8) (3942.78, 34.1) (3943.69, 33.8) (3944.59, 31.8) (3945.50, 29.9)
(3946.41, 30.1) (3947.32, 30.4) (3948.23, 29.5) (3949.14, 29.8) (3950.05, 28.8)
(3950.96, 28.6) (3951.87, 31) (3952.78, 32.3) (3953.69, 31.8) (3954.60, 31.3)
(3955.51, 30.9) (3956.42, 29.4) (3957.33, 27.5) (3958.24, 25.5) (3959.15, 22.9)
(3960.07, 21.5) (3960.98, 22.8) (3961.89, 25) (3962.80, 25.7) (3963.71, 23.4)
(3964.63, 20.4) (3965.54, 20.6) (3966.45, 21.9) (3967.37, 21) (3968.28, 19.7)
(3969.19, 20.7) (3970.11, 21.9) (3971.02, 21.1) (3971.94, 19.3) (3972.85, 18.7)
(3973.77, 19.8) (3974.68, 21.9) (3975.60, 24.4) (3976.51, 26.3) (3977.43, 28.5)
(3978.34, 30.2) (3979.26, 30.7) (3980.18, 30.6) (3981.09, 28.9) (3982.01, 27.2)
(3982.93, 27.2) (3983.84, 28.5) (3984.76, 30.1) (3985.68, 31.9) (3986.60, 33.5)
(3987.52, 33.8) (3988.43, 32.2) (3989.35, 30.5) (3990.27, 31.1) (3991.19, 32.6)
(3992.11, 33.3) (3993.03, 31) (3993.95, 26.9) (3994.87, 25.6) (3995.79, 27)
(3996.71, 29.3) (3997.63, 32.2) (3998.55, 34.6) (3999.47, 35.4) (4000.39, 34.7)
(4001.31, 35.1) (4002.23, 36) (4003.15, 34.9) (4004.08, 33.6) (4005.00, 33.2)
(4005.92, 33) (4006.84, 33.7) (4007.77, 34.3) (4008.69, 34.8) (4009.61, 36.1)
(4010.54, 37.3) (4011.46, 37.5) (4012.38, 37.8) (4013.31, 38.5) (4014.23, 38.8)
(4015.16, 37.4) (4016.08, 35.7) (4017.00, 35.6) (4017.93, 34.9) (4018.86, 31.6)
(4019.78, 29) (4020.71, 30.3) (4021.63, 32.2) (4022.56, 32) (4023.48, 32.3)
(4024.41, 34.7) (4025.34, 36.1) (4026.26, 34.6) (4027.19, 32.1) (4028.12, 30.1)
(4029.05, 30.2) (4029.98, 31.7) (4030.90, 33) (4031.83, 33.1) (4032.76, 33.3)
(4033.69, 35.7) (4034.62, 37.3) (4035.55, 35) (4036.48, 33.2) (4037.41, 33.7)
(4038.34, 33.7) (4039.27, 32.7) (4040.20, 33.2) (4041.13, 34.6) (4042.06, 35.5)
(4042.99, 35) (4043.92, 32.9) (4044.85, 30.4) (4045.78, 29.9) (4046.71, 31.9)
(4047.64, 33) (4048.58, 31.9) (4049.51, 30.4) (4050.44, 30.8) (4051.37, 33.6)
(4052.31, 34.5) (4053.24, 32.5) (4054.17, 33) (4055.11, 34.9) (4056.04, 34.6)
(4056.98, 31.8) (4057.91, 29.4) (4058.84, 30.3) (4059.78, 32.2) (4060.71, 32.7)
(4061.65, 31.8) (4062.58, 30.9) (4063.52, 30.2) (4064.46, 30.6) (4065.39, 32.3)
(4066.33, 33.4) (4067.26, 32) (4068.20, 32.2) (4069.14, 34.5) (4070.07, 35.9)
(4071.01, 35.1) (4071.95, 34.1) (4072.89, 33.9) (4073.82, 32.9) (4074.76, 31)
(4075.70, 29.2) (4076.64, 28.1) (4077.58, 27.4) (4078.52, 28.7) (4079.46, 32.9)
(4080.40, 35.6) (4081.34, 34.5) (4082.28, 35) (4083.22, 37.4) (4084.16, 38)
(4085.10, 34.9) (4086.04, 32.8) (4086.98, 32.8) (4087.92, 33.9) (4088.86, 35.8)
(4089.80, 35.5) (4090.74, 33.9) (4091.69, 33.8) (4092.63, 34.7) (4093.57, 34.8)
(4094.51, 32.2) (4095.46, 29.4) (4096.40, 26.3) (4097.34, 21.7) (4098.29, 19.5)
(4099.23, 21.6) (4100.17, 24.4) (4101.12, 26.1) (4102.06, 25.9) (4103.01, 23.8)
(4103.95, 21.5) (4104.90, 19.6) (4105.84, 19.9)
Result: 1.24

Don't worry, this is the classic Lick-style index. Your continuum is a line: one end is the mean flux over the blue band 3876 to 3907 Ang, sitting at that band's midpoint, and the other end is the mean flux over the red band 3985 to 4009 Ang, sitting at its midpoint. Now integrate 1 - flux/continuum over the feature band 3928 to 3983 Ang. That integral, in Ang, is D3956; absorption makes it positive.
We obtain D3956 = 6.7 Ang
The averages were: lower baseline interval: 26.2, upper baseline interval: 32.4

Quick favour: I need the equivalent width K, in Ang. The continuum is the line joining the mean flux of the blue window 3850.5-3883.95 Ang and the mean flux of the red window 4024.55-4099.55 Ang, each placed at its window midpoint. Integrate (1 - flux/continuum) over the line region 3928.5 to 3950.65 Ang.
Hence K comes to 2.5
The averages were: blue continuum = 30.2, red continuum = 32.5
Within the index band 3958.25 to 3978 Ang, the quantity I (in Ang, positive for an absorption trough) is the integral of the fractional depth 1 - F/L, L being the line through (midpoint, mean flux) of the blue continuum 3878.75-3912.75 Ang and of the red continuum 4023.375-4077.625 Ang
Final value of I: 4.7 Ang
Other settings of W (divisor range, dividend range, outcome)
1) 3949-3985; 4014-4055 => 1.34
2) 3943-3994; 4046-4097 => 1.26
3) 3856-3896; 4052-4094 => 1.31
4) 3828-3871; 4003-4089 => 1.33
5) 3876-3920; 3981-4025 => 1.26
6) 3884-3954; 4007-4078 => 1.24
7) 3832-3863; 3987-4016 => 1.33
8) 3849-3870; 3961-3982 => 0.78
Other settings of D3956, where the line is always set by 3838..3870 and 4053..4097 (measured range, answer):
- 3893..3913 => 1.6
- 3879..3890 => 2.5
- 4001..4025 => -1.9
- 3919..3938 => 1.8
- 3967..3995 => 4.1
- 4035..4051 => -0.2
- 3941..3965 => 2.3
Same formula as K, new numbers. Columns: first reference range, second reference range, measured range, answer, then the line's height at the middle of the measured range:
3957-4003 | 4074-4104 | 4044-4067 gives -1.89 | 29.5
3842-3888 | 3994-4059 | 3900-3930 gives -0.05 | 30.7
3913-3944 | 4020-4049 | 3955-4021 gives 4.25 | 31.4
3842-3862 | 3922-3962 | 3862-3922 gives 2.64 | 29.9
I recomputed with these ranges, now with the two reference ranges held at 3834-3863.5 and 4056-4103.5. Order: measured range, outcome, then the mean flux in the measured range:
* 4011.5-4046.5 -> -3.5 Ang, 33.8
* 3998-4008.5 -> -1.4 Ang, 34.4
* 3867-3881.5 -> -0.8 Ang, 30.3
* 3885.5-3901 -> 1.9 Ang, 25.4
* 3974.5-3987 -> 0.6 Ang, 28.7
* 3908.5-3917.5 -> -0.7 Ang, 31.4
